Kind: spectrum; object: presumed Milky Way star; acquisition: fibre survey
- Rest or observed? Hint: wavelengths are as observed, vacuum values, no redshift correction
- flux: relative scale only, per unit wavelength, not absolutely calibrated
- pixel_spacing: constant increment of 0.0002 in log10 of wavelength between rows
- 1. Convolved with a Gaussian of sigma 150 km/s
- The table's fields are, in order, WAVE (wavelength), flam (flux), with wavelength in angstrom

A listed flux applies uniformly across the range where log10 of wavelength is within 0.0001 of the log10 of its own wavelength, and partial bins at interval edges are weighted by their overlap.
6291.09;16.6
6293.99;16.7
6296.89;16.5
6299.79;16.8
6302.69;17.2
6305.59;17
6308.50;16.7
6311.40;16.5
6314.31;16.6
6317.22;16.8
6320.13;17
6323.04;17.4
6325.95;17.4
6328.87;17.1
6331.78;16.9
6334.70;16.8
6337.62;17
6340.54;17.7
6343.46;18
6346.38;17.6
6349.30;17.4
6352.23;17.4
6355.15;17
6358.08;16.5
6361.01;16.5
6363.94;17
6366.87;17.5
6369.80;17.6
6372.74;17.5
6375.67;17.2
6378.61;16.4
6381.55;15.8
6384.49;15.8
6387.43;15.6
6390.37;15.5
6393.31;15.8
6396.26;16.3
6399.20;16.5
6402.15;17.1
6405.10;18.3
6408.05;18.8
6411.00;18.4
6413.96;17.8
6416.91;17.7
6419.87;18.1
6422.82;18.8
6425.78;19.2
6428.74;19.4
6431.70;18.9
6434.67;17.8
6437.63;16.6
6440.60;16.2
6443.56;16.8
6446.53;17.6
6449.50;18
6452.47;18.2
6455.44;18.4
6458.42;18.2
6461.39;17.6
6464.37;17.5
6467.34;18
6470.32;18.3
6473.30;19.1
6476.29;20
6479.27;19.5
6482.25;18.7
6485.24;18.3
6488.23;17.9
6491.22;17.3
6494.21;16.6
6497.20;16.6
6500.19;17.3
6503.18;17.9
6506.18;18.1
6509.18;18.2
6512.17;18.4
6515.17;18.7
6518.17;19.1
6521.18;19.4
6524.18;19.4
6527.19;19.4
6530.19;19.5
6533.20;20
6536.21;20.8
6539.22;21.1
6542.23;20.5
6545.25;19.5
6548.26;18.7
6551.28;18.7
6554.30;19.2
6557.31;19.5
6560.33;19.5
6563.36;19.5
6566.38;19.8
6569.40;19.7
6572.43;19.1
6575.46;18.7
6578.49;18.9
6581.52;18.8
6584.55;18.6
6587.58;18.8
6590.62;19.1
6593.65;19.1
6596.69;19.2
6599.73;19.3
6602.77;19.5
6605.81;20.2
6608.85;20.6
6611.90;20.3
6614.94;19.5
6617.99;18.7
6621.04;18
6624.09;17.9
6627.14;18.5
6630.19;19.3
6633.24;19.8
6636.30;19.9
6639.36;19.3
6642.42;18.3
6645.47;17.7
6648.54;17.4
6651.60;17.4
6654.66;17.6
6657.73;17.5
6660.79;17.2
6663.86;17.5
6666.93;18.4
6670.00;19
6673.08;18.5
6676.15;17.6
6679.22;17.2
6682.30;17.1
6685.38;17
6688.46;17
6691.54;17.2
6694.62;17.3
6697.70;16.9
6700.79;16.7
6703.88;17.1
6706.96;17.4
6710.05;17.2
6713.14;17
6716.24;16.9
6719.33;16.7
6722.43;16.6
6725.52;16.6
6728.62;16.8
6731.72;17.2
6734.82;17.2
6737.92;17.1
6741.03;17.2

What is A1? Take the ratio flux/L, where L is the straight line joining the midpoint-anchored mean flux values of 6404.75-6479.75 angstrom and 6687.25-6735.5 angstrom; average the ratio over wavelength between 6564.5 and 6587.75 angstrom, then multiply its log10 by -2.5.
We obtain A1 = -0.09 mag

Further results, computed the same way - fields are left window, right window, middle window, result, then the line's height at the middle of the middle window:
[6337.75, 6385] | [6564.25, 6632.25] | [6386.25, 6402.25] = 0.08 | 17.4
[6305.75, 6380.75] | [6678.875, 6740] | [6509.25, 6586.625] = -0.14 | 17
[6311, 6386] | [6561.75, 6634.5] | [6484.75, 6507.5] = 0.05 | 18.3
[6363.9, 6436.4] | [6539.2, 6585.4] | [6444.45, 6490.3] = -0.01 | 18.2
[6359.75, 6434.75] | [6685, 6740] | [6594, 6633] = -0.13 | 17.1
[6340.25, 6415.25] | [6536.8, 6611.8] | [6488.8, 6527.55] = 0.03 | 18.6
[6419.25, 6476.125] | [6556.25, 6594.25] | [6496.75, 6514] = 0.04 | 18.6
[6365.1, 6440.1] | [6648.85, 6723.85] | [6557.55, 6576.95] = -0.12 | 17.3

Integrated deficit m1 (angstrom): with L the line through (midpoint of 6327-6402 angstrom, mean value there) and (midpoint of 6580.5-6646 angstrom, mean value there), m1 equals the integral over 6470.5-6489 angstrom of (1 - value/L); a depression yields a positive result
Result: -1.1 angstrom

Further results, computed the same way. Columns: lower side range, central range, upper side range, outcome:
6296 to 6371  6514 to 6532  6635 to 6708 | -1.9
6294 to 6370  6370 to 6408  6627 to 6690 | 1.4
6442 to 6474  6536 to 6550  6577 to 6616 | -0.9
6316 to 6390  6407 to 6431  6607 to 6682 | -1.7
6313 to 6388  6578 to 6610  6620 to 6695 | -2.7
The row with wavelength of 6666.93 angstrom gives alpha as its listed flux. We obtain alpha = 18.4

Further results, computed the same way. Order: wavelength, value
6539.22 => 21.1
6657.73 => 17.5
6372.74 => 17.5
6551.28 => 18.7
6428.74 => 19.4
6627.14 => 18.5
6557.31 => 19.5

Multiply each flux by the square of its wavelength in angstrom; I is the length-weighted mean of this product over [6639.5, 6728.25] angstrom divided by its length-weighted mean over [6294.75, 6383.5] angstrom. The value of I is 1.14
